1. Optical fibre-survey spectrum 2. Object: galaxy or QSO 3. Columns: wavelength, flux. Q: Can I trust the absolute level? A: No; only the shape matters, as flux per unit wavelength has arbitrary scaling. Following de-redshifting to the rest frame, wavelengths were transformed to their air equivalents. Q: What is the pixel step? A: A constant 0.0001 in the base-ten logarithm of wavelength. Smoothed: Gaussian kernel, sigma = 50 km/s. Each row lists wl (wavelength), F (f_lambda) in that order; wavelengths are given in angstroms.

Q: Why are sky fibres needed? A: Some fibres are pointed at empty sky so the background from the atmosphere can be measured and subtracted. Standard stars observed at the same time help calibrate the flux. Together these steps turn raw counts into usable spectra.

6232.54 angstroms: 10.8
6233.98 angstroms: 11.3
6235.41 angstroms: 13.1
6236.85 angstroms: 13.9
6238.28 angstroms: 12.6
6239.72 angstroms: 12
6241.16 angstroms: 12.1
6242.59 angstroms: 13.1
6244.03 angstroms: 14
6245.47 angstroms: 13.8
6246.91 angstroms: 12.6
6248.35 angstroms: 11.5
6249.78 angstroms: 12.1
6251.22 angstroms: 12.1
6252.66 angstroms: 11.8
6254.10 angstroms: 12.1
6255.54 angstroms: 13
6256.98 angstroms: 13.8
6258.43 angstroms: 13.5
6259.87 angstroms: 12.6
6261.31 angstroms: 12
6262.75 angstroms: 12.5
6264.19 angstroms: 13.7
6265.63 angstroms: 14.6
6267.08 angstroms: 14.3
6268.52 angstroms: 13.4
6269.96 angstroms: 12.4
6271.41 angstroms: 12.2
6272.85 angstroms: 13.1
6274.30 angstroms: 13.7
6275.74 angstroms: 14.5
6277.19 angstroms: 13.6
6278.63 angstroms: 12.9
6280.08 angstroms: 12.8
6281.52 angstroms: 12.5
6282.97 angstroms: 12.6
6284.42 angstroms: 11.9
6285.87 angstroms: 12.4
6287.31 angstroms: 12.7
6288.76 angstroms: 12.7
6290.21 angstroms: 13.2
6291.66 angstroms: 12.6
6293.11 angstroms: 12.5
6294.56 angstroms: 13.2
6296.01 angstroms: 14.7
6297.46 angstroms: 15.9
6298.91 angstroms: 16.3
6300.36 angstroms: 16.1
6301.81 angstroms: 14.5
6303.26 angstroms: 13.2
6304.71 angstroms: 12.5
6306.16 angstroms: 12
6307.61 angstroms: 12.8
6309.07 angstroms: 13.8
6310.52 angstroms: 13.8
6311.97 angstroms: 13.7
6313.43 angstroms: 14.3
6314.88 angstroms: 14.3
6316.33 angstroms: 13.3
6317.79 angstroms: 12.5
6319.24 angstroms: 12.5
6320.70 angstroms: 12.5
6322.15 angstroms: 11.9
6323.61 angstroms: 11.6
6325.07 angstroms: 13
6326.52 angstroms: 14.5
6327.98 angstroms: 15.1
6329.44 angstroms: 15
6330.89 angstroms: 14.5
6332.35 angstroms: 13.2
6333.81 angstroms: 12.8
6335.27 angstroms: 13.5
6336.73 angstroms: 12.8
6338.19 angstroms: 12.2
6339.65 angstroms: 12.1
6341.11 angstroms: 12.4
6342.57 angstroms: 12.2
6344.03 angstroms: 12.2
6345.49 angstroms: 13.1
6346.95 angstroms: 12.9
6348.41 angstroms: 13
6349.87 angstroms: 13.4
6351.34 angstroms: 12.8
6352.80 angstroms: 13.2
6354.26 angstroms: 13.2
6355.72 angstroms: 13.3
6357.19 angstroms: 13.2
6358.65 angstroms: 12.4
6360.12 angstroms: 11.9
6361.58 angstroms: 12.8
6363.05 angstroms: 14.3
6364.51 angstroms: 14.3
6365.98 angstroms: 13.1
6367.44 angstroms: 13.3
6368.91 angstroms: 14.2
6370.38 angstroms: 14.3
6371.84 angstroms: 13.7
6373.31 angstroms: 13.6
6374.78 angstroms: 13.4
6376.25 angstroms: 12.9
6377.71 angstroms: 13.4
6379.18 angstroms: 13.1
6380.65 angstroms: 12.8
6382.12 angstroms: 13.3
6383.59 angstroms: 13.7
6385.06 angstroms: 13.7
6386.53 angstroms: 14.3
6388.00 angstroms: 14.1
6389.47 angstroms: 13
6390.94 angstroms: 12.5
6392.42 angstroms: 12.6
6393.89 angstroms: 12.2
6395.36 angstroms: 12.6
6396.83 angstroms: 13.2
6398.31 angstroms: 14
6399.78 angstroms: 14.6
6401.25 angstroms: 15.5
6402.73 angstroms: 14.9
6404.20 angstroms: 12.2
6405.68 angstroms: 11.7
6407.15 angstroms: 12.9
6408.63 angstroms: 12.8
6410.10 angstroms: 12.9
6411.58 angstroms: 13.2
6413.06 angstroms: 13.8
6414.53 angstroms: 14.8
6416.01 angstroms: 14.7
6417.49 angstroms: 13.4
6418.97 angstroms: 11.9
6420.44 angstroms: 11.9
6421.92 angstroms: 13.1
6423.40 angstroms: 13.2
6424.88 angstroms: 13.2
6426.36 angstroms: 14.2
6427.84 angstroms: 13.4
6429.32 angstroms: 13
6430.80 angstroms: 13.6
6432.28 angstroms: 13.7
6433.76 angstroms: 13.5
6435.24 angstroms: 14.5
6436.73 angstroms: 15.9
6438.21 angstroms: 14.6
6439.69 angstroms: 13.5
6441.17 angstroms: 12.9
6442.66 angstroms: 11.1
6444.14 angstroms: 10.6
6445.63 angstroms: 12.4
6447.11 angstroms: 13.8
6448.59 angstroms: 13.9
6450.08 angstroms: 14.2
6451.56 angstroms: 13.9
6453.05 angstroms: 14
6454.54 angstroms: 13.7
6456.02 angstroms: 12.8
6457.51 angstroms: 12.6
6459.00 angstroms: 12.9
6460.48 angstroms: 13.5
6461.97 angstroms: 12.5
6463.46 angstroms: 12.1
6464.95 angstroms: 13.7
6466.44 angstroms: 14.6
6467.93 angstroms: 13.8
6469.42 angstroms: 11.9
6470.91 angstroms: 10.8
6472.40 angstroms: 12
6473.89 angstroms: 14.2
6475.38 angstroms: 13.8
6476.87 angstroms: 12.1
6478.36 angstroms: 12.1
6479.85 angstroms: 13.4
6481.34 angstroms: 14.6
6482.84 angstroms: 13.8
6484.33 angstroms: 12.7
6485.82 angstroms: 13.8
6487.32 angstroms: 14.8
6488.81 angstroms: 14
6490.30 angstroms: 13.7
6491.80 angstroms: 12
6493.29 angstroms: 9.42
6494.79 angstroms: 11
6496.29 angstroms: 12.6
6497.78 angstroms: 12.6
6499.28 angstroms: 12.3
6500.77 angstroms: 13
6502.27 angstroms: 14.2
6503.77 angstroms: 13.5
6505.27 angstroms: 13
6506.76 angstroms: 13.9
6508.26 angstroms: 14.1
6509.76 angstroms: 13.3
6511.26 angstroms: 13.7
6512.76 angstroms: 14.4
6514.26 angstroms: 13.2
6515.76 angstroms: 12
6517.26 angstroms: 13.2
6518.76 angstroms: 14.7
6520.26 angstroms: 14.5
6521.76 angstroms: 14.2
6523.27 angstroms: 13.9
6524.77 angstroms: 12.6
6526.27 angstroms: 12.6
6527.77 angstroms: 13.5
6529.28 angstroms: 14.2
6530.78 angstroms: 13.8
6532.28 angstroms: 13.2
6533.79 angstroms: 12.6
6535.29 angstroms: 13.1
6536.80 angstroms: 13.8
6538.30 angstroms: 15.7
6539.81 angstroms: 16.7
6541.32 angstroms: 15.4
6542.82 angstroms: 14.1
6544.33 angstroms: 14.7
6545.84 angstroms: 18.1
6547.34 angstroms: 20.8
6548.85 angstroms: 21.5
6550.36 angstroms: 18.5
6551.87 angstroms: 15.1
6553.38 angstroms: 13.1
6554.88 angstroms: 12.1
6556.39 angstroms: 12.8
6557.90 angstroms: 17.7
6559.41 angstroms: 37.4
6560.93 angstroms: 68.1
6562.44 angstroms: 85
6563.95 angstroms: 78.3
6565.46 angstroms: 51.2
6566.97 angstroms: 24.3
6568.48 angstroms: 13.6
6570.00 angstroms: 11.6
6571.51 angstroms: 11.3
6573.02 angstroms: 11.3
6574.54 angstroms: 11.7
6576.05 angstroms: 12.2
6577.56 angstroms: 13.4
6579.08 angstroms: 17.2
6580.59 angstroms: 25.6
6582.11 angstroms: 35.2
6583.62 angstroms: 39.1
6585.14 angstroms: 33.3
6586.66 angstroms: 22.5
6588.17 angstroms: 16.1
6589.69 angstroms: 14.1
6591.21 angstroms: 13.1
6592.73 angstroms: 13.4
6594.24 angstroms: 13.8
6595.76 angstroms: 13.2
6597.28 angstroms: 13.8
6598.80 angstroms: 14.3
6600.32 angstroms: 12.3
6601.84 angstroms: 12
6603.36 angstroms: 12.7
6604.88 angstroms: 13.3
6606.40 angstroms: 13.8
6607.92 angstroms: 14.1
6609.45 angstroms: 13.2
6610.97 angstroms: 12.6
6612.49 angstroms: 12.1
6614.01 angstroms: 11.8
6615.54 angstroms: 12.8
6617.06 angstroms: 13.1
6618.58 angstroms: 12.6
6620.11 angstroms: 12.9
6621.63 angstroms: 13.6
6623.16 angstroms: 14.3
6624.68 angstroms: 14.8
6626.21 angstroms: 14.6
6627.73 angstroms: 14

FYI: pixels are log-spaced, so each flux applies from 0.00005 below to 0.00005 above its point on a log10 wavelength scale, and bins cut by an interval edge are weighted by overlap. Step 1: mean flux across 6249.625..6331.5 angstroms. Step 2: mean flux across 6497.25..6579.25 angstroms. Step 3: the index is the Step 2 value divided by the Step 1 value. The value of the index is 1.4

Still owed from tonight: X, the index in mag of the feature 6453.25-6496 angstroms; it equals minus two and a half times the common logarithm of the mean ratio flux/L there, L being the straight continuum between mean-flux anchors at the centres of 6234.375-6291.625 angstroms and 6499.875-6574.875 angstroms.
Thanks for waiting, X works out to 0.35 mag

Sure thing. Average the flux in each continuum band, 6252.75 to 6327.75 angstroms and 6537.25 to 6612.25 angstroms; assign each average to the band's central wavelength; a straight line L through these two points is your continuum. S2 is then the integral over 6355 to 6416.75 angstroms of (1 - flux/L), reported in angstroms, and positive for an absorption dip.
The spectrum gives 9.8 angstroms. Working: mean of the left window 13.3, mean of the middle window 13.4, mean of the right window 21.2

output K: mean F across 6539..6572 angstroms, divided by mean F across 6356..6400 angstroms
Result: 2.02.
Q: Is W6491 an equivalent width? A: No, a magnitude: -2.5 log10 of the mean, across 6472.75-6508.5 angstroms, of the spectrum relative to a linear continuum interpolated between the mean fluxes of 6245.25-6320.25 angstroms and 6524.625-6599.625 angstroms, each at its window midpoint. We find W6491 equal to 0.42 mag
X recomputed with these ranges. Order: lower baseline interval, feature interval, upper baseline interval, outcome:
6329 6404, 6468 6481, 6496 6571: 0.337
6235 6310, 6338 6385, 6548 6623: 0.165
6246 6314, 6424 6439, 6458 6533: -0.061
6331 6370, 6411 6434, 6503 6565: 0.170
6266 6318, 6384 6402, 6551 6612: 0.214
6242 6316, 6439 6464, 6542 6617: 0.337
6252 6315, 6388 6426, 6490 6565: 0.201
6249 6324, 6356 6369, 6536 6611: 0.159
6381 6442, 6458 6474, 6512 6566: 0.296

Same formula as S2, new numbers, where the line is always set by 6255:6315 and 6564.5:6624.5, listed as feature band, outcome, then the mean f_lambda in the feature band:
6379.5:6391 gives 0.8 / 13.5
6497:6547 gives 6.7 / 13.9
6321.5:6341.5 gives 1.0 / 13.2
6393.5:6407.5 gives 1.2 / 13.4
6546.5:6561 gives -4.5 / 21.6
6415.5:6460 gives 5.3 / 13.3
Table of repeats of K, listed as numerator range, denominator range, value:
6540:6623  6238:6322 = 1.54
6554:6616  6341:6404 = 1.64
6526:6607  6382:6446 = 1.55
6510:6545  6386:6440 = 1.03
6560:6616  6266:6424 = 1.67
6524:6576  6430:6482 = 1.66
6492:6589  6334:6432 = 1.46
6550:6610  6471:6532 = 1.69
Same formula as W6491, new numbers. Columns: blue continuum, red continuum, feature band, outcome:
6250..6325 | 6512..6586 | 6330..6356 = 0.151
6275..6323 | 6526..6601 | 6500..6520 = 0.402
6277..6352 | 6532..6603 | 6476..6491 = 0.362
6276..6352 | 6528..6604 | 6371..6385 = 0.144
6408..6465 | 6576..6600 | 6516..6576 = -0.163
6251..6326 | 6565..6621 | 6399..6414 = 0.083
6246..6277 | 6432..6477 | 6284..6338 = -0.036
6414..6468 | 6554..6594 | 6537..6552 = 0.365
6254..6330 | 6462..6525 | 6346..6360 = 0.024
